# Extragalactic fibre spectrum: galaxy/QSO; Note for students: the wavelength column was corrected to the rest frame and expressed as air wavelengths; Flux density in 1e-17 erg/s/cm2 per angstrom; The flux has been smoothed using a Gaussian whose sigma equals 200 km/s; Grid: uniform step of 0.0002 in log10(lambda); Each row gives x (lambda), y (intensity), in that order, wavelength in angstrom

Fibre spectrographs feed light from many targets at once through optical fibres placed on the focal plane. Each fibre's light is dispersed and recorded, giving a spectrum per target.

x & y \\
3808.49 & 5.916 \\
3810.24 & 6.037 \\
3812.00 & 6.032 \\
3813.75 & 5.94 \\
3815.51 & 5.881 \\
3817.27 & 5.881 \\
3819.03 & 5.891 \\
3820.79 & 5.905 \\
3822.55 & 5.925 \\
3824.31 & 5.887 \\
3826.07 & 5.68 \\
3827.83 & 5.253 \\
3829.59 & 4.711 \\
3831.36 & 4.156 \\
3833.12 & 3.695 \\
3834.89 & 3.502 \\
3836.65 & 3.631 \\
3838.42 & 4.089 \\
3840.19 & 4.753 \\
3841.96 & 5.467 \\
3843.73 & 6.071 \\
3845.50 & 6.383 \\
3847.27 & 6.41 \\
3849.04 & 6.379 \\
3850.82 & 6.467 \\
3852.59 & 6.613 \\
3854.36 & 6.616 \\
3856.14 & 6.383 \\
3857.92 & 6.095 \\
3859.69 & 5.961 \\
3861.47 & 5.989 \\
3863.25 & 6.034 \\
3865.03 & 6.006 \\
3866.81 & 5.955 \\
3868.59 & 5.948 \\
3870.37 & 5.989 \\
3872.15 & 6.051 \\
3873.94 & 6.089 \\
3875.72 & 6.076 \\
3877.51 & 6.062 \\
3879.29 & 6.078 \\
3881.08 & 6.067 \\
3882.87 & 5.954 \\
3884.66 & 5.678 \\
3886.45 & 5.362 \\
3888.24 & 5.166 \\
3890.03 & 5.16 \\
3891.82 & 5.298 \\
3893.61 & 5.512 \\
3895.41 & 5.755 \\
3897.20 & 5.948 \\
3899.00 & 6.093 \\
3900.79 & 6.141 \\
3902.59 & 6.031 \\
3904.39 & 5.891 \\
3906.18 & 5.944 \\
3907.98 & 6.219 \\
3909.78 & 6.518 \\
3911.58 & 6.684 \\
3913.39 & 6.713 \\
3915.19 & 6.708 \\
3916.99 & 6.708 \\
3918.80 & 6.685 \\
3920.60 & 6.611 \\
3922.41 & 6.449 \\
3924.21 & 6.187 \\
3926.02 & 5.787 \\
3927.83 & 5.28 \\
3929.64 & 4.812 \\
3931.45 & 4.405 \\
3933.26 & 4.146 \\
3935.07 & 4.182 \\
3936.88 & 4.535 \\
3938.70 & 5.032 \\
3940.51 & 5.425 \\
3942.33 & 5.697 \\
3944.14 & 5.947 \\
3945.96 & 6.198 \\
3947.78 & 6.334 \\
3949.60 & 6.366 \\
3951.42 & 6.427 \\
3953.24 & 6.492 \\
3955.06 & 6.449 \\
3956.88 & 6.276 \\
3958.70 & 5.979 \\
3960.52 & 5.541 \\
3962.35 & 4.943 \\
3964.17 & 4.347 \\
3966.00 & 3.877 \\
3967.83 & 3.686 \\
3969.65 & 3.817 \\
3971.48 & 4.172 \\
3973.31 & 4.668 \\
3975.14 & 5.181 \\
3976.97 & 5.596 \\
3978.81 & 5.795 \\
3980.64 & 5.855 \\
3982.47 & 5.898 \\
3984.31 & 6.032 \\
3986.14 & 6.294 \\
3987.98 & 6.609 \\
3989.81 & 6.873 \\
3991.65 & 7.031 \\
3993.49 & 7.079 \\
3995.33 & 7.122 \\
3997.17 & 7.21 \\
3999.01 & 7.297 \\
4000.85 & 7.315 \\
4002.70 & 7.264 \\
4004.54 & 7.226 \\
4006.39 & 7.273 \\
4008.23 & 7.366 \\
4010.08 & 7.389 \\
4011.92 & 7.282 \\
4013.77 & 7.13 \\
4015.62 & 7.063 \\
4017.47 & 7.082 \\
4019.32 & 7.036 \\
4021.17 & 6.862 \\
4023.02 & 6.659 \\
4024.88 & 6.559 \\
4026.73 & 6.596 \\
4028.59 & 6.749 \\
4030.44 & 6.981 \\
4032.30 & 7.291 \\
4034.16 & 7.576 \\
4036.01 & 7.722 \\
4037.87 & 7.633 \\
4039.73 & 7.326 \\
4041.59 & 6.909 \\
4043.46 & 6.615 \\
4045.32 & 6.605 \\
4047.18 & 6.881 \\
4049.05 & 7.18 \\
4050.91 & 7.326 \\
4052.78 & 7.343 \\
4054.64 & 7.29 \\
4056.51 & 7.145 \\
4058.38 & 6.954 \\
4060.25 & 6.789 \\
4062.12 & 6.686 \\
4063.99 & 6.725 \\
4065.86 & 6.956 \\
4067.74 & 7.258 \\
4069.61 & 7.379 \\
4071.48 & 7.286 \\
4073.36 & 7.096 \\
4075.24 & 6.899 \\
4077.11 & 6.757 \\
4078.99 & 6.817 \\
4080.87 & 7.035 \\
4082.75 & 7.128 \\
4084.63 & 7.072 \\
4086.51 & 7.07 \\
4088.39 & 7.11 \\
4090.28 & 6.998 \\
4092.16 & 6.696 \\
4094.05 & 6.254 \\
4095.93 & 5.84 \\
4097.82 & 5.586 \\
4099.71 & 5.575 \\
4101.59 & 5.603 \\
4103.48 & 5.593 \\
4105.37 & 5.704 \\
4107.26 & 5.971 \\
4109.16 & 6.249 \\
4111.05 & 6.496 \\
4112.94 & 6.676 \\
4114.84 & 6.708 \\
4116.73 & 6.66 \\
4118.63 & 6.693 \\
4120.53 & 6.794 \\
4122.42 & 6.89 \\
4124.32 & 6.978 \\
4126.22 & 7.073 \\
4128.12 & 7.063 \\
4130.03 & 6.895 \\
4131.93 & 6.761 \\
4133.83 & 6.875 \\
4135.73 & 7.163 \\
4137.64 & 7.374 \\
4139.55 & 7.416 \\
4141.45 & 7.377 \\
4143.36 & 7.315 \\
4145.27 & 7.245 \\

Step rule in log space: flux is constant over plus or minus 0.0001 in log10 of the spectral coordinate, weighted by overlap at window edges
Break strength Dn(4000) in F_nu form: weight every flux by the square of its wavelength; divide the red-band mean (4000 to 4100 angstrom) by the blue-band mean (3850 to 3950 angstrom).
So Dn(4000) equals 1.28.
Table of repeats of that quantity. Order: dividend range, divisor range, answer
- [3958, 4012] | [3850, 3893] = 1.08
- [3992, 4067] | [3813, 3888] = 1.36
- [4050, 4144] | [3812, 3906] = 1.34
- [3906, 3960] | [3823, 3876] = 1.10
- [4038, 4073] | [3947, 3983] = 1.37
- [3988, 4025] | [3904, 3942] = 1.29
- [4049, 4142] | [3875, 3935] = 1.27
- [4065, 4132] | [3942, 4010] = 1.16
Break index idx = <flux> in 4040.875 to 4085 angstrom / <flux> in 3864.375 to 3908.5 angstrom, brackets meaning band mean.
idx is 1.2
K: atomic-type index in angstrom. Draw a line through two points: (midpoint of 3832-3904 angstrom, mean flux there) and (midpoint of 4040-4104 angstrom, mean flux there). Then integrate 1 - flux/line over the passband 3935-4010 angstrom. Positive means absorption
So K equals 3.8 angstrom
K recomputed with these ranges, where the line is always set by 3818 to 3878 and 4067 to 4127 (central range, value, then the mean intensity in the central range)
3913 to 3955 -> 1.4 angstrom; 5.79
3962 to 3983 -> 4.6 angstrom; 4.8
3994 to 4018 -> -3.7 angstrom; 7.23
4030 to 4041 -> -1.8 angstrom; 7.43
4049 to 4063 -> -1.4 angstrom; 7.09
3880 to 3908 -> 0.4 angstrom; 5.75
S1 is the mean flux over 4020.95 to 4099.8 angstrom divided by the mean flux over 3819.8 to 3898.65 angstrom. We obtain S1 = 1.2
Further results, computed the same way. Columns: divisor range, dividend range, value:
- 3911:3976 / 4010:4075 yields 1.28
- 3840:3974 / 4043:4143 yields 1.18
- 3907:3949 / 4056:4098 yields 1.18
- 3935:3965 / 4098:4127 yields 1.11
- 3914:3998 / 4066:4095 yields 1.22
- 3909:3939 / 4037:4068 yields 1.22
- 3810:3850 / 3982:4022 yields 1.31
